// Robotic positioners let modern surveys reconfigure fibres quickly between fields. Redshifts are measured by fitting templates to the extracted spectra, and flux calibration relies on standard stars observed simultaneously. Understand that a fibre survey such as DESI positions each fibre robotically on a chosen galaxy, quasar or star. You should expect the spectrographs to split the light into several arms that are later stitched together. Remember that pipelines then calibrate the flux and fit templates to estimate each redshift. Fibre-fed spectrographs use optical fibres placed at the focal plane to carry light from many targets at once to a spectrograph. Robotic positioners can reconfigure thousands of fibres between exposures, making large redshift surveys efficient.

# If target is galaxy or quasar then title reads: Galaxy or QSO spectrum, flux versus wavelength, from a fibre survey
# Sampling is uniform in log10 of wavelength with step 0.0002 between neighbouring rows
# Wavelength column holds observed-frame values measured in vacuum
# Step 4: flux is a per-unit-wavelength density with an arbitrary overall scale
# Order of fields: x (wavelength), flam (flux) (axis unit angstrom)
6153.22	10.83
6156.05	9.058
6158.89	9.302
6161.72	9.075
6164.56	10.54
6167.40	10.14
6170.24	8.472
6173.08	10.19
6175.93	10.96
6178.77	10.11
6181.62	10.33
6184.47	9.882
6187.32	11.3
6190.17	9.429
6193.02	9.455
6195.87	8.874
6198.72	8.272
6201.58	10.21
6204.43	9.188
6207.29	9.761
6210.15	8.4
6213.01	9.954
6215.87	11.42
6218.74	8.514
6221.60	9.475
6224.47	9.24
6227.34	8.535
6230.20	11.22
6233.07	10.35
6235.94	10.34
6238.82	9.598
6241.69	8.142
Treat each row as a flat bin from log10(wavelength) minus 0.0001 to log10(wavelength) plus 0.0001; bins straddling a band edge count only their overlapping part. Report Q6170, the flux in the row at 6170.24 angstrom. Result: 8.472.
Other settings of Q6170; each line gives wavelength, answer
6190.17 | 9.429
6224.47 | 9.24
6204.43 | 9.188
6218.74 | 8.514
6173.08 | 10.19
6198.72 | 8.272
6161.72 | 9.075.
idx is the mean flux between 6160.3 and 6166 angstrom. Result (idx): 9.82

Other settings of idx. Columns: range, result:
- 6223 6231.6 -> 9.66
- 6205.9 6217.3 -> 9.89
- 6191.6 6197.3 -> 9.17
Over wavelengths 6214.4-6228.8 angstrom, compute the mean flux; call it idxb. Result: 9.44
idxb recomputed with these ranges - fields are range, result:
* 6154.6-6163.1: 9.16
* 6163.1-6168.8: 10.3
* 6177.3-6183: 10.2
